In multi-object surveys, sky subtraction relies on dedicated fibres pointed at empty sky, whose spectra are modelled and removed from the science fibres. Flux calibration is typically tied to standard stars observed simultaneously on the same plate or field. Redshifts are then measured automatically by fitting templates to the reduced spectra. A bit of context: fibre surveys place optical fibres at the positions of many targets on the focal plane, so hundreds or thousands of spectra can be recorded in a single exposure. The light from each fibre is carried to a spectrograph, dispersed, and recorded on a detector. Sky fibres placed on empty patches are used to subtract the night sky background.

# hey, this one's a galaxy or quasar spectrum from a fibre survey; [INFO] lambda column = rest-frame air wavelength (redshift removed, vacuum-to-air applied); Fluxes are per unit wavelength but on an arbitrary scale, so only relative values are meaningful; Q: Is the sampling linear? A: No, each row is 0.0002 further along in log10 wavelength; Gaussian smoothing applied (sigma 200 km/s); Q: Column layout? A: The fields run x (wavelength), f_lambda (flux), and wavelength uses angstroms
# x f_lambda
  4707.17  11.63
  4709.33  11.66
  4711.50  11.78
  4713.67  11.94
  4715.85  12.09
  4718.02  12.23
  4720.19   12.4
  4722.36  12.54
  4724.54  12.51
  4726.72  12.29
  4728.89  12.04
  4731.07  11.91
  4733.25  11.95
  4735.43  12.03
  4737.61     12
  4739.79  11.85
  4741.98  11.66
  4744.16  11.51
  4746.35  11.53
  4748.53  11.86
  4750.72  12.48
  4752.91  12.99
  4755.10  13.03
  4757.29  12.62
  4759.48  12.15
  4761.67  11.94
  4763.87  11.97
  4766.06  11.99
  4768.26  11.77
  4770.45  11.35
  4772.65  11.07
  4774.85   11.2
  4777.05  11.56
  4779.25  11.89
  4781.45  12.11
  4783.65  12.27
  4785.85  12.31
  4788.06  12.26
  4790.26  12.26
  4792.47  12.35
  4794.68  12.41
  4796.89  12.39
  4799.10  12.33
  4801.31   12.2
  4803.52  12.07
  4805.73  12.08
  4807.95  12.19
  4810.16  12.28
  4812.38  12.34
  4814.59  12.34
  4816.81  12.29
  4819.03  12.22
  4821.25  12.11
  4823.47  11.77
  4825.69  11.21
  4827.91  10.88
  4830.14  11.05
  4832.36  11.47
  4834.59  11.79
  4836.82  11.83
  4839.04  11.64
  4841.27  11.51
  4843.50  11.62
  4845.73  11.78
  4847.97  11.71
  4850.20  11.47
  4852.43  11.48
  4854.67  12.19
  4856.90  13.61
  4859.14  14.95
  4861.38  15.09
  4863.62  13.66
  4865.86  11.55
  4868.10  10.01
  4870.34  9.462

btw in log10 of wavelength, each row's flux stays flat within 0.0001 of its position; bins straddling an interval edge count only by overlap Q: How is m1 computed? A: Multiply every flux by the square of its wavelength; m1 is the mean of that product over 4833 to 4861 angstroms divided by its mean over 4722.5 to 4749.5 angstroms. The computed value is 1.07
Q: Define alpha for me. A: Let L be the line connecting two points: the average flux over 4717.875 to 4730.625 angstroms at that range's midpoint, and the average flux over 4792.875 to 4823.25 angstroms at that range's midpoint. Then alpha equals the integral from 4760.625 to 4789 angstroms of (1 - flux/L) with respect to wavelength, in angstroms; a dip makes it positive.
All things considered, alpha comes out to 1.0 angstroms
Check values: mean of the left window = 12.3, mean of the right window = 12.2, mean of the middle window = 11.8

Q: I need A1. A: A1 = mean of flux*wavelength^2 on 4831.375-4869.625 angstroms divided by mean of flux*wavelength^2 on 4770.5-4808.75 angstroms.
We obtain 1.0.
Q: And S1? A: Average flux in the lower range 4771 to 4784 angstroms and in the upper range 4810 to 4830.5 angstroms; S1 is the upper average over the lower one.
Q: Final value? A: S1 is 1.02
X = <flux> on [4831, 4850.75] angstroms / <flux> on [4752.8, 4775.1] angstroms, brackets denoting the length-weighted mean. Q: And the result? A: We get 1.0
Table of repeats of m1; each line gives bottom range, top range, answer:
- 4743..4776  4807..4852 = 1.01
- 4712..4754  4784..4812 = 1.04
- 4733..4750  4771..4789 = 1.02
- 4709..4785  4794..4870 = 1.04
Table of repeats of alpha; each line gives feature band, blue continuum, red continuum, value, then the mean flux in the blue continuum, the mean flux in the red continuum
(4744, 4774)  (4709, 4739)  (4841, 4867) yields 0.5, 12.1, 12.6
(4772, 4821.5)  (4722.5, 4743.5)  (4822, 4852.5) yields -1.7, 12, 11.5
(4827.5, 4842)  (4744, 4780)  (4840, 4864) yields 1.2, 11.9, 12.6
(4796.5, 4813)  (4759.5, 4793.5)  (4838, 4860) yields -0.3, 11.9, 12.2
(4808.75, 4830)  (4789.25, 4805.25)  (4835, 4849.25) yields 0.2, 12.3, 11.7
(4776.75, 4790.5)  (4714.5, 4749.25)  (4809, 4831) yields -0.2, 12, 11.9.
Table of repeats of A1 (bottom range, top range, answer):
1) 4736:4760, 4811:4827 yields 1.02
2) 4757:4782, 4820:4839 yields 1.00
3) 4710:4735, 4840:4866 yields 1.09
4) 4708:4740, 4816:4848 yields 1.01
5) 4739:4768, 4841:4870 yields 1.06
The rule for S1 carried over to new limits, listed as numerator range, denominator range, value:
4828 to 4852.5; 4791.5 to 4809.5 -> 0.94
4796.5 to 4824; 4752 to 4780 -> 1.02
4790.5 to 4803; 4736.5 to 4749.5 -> 1.05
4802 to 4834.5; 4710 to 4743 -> 0.98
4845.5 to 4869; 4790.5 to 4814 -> 1.02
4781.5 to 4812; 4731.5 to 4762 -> 1.01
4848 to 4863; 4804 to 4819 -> 1.07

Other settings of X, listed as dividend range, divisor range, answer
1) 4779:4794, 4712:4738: 1.01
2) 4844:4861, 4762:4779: 1.08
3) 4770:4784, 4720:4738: 0.95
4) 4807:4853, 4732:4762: 0.97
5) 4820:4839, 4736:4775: 0.96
